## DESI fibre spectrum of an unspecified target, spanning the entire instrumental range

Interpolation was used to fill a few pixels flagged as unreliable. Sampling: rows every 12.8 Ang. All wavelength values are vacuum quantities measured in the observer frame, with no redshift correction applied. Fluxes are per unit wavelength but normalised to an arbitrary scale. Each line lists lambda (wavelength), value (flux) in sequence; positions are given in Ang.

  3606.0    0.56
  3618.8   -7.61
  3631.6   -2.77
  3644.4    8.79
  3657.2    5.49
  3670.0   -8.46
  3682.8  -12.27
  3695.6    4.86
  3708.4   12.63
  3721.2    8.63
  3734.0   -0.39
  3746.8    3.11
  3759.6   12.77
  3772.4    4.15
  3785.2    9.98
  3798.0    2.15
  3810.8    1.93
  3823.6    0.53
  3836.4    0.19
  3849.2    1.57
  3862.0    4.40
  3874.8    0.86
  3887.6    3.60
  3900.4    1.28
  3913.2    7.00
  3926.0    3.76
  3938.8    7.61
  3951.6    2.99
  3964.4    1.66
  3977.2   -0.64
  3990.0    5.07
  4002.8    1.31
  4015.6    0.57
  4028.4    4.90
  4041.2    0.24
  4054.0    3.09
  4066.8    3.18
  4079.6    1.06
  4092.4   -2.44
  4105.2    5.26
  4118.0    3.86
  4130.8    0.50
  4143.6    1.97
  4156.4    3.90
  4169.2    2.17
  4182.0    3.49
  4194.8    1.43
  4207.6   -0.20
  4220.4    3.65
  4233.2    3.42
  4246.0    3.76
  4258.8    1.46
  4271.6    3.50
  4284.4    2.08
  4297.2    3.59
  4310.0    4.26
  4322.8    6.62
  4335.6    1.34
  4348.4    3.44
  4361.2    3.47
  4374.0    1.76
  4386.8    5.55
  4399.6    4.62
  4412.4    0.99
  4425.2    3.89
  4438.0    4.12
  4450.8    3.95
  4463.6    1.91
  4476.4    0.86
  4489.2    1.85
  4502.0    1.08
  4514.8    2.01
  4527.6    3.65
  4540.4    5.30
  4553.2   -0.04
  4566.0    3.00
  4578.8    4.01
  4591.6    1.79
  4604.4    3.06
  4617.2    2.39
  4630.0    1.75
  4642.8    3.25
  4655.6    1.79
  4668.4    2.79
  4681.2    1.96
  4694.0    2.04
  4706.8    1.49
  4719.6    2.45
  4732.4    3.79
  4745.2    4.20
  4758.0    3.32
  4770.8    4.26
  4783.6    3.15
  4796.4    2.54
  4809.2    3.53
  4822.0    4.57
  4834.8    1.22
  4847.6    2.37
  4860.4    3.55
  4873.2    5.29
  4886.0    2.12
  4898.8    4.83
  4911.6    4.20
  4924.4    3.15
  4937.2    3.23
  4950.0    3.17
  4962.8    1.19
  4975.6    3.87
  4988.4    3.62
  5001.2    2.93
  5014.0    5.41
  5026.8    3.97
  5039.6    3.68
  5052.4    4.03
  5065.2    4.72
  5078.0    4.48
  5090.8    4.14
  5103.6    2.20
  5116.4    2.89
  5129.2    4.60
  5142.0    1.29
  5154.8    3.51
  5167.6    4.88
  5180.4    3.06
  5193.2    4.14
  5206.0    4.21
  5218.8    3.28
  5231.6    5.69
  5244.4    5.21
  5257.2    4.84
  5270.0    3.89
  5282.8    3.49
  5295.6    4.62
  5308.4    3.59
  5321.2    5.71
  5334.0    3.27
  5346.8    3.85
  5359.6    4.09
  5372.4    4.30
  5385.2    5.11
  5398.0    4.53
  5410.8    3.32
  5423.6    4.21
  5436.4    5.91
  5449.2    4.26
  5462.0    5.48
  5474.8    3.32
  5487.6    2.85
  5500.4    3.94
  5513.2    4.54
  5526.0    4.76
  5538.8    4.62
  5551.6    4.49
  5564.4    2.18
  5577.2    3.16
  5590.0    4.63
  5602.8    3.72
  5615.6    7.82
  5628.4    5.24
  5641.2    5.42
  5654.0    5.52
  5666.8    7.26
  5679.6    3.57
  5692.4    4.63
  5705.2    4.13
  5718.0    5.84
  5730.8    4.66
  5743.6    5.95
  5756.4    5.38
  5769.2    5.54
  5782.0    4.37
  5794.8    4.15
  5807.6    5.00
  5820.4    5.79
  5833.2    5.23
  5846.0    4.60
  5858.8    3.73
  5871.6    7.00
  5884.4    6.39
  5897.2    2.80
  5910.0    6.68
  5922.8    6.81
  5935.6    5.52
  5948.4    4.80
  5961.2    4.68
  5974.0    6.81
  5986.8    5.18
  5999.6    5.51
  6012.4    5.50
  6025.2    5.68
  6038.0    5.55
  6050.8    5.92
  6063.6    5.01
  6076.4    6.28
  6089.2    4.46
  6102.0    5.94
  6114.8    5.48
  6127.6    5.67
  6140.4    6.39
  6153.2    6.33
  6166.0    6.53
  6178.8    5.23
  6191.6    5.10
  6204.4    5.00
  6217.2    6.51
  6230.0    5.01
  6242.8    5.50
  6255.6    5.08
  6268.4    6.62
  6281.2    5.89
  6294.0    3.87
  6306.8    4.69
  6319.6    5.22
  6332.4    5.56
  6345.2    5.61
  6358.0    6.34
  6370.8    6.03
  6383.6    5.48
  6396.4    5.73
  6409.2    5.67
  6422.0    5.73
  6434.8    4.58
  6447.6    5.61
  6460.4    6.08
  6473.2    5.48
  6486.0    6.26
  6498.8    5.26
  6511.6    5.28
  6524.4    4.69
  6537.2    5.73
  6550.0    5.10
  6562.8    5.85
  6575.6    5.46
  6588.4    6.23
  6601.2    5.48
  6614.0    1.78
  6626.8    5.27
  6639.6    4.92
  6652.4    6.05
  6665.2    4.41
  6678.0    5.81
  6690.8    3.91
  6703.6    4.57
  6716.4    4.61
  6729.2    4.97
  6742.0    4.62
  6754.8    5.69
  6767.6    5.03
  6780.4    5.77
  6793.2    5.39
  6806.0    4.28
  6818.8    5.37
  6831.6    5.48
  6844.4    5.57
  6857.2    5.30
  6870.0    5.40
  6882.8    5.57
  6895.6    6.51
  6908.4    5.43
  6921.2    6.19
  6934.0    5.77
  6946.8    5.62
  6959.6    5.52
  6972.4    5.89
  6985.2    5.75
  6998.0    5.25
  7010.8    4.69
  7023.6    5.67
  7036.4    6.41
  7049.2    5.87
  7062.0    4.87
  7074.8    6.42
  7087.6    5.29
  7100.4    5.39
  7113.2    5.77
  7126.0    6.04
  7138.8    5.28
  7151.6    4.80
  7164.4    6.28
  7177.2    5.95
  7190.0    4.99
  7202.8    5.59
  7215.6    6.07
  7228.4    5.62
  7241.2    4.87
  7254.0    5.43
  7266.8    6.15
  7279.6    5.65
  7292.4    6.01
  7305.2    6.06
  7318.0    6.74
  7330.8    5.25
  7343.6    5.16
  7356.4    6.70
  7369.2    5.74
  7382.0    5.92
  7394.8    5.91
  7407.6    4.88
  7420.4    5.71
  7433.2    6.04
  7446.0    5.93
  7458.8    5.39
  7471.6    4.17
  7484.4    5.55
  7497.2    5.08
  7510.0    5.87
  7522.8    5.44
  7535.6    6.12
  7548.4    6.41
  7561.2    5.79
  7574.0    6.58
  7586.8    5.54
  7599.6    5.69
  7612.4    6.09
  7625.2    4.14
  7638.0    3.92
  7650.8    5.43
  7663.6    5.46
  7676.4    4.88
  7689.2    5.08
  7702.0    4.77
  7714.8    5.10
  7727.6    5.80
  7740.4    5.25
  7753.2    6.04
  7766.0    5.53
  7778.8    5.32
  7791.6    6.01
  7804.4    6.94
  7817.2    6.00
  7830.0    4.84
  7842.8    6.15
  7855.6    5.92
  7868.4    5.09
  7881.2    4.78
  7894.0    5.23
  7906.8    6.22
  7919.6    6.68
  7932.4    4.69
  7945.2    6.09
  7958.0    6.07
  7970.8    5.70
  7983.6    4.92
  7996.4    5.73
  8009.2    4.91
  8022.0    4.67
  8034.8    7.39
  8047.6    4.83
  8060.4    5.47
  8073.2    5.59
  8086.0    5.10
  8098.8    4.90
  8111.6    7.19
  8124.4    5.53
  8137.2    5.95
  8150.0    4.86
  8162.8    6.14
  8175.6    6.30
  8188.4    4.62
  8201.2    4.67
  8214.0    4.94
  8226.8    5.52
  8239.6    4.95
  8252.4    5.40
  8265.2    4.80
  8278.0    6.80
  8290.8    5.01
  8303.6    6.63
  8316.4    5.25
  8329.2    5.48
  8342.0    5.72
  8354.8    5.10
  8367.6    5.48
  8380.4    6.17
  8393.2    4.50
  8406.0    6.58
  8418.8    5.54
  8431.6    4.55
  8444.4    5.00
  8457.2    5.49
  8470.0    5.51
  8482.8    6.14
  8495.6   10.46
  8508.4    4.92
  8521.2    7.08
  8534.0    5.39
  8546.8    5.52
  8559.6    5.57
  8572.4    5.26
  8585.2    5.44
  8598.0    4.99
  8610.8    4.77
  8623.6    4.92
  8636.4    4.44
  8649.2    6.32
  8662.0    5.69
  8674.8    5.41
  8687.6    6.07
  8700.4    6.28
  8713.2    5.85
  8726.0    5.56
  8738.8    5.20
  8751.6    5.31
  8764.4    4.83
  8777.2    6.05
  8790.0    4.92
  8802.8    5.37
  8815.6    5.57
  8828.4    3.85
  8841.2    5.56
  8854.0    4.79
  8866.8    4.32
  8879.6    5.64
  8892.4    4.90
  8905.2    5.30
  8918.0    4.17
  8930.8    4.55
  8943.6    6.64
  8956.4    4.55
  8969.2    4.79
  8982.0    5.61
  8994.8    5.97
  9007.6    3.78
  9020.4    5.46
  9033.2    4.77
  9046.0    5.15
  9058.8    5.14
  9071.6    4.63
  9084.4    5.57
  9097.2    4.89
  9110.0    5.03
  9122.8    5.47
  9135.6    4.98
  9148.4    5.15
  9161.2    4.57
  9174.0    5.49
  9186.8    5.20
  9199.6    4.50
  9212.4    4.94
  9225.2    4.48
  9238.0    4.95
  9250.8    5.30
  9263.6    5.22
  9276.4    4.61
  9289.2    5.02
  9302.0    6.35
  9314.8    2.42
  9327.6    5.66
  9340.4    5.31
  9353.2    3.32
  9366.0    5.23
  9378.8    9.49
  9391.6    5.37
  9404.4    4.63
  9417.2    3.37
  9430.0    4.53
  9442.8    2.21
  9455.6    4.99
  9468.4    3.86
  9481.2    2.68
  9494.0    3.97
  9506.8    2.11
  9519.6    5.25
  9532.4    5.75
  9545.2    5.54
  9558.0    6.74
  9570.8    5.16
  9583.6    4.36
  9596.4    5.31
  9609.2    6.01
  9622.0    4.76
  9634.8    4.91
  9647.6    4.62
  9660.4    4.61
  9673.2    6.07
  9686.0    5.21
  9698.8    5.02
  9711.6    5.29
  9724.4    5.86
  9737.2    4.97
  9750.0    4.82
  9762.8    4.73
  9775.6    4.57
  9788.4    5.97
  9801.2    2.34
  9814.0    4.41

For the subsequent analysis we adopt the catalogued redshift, 0.29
